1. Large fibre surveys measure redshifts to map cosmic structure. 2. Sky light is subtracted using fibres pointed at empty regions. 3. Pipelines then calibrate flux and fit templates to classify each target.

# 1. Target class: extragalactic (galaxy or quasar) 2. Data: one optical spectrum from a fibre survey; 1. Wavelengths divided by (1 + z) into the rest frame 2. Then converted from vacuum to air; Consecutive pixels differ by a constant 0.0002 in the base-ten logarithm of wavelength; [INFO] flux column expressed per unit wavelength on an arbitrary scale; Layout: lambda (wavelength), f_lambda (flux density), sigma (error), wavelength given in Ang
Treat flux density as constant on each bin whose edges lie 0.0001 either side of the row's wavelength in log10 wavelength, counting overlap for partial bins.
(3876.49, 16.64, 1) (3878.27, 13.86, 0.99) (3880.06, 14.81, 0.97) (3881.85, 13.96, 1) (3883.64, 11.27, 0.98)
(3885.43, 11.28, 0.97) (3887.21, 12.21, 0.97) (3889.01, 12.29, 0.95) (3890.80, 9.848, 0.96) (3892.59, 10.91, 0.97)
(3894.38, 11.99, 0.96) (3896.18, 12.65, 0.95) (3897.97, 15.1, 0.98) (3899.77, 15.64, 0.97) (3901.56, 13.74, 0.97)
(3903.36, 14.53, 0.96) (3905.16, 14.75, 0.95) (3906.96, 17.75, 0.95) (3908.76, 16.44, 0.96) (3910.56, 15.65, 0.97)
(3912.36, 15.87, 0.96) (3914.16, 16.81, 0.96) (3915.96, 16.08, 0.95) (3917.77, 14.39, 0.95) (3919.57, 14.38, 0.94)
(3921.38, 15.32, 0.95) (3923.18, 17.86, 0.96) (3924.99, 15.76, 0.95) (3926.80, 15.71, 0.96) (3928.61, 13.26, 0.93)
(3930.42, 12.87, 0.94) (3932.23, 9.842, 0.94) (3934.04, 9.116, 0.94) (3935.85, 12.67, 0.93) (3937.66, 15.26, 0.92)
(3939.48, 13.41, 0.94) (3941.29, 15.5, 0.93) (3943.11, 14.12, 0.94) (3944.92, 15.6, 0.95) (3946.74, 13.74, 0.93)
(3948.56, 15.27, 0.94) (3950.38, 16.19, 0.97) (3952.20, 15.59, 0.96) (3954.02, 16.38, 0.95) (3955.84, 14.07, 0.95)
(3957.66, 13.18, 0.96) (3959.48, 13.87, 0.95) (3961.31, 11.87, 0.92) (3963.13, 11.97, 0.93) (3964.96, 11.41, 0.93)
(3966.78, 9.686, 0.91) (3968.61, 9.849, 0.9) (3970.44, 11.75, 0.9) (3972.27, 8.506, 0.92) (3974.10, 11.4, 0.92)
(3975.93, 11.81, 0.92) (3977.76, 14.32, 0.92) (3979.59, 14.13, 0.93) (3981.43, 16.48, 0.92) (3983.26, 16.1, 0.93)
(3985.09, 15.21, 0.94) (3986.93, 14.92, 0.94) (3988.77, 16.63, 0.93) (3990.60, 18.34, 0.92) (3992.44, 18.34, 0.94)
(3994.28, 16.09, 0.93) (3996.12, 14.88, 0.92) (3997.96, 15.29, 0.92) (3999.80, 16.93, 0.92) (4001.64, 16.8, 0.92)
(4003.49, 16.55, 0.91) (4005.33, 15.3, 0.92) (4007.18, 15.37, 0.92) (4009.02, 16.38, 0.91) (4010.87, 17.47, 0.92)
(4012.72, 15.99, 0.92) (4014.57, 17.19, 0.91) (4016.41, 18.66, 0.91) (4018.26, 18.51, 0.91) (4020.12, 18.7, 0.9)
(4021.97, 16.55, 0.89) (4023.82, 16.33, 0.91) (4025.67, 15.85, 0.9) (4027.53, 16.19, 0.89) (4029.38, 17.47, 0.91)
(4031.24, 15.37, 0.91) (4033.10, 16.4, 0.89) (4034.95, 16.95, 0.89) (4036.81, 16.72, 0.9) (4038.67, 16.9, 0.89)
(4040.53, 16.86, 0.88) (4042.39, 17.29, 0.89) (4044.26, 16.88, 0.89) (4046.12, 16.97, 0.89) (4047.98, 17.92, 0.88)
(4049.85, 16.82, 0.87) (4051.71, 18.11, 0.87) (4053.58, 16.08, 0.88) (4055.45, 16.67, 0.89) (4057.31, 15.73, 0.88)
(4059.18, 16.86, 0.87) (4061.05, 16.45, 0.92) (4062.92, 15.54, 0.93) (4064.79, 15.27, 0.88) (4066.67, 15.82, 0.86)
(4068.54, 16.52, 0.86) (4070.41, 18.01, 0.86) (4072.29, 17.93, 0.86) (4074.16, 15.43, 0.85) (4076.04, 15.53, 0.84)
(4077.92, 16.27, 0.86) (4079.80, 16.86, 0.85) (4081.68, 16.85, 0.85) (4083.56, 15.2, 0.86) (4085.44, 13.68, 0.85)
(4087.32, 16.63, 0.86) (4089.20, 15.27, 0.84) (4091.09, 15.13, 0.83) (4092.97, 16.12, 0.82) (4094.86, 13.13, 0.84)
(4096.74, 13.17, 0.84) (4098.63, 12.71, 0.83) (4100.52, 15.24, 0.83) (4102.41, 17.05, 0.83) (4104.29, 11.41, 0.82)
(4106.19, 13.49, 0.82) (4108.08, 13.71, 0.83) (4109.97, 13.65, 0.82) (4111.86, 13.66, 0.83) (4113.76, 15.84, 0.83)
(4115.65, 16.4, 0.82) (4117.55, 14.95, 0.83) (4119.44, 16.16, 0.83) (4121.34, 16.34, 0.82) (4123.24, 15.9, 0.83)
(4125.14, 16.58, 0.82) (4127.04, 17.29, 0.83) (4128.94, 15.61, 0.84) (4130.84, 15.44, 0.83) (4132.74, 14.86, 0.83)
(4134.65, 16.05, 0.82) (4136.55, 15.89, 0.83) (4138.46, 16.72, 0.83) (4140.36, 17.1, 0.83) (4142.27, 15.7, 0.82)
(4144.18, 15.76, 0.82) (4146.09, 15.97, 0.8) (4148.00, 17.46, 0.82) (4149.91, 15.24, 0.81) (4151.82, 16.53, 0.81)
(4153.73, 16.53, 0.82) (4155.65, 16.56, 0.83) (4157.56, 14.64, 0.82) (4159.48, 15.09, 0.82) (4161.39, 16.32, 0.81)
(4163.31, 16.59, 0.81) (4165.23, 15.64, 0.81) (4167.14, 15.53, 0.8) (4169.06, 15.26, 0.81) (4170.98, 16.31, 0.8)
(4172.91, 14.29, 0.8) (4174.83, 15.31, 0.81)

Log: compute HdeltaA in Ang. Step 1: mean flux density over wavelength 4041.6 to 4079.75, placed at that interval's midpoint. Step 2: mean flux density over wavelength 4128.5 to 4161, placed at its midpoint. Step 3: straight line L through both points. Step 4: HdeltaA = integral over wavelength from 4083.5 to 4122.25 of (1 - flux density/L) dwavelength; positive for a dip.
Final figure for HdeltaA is 3.8 Ang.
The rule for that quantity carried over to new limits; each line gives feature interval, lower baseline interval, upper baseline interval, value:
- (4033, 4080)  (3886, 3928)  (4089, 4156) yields -4.66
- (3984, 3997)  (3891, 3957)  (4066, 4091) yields -0.98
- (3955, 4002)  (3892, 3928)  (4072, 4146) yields 3.80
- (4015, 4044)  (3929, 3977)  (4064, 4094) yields -4.32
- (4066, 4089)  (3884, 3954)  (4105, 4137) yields -1.66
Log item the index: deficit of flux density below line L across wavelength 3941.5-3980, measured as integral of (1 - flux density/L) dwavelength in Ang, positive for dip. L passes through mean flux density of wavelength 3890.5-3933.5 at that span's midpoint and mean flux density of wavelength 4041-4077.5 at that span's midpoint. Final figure 5.2 Ang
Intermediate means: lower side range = 14.5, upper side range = 16.6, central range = 13.1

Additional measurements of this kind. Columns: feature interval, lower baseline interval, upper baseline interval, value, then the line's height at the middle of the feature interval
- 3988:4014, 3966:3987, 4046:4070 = -4.8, 13.9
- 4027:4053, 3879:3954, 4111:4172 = -3.1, 15.1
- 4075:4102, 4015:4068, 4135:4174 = 2.1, 16.4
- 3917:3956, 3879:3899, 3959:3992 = -4.5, 12.9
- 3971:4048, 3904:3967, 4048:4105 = -4.9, 15.1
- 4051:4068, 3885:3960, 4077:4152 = -1.3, 15.1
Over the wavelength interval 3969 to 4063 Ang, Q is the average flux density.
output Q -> 16.1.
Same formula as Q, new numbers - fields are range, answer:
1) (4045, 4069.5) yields 16.5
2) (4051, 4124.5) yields 15.5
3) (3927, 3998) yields 13.8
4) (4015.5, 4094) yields 16.5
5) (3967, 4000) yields 14.3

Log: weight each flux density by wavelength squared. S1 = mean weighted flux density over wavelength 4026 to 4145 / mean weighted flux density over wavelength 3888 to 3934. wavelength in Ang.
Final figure 1.21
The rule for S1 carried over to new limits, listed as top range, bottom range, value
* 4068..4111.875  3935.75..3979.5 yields 1.22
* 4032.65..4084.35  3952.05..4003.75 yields 1.22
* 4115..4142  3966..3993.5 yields 1.25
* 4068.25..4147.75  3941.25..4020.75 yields 1.11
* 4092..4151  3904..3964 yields 1.16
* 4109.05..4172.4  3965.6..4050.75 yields 1.07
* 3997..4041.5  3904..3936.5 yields 1.19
